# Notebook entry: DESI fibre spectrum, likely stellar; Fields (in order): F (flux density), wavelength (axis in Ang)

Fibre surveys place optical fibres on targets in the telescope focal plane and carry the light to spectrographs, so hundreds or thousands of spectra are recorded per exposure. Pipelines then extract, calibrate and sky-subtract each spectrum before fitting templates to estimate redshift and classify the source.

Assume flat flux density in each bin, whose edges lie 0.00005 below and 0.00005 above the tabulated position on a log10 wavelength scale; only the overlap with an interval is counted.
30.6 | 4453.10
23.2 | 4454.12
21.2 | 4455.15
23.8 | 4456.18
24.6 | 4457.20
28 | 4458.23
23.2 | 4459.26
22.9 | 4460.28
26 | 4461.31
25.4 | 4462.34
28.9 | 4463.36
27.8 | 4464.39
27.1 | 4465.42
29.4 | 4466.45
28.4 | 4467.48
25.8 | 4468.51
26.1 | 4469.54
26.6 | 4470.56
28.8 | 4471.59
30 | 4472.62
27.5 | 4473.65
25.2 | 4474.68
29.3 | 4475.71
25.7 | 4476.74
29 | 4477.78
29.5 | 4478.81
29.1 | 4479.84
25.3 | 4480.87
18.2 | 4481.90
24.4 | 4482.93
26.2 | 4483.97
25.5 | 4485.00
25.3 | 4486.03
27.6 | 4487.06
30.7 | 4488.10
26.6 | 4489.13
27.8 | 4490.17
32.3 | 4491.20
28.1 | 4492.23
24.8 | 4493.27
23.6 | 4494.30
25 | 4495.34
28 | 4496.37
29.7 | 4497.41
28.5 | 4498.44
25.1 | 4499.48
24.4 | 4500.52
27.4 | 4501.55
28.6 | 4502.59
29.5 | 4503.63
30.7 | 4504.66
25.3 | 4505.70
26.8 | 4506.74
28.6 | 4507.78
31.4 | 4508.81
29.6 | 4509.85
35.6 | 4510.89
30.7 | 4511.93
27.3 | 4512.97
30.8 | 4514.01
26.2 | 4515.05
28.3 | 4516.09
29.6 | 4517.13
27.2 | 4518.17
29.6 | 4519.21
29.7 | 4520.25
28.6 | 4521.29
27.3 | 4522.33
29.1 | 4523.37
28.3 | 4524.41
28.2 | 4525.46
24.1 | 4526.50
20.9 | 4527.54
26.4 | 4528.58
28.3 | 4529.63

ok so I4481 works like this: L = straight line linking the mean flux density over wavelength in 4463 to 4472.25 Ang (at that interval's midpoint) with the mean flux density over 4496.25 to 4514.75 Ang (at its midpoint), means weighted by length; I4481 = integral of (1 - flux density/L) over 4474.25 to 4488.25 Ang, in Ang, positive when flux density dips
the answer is 0.8 Ang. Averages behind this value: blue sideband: 27.7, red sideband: 28.8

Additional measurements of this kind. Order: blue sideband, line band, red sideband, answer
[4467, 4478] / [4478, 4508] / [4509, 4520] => 1.56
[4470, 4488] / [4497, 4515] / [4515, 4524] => -0.52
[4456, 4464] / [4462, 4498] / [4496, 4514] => -0.31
